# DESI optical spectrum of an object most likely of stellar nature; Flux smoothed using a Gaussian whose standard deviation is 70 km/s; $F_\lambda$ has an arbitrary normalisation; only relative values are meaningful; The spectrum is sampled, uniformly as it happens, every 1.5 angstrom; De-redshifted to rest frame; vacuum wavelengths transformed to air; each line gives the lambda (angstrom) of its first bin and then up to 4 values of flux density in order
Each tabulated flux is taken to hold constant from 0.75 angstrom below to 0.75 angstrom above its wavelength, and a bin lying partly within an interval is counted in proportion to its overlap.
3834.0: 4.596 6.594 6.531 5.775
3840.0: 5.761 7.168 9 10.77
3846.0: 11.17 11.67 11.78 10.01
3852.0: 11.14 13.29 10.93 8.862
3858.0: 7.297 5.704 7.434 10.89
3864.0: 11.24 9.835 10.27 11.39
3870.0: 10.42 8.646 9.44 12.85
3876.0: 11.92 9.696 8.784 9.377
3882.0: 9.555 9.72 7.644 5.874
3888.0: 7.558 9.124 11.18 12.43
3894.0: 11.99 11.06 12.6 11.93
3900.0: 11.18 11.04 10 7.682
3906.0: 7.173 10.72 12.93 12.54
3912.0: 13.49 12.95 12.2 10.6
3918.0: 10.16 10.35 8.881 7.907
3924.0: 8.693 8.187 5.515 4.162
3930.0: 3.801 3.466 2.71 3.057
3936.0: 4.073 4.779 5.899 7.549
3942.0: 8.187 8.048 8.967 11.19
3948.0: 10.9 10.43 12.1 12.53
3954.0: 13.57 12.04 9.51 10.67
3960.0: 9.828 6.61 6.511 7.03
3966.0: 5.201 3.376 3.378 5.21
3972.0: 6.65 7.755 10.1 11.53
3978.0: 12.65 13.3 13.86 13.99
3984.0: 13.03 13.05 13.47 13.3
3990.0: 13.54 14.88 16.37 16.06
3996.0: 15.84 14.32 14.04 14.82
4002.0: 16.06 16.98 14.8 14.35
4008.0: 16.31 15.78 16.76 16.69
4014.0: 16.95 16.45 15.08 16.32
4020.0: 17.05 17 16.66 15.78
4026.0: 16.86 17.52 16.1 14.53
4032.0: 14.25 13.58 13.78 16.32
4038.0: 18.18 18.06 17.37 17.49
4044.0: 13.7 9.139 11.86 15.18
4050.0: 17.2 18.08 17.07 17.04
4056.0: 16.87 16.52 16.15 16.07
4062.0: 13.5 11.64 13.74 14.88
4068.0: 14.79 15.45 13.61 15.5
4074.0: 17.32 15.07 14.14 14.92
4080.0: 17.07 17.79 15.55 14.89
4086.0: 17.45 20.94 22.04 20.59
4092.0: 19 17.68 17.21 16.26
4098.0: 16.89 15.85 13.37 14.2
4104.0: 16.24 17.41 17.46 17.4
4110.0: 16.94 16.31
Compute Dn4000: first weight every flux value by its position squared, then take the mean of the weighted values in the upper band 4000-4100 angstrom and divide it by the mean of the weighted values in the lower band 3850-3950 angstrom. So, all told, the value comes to 1.9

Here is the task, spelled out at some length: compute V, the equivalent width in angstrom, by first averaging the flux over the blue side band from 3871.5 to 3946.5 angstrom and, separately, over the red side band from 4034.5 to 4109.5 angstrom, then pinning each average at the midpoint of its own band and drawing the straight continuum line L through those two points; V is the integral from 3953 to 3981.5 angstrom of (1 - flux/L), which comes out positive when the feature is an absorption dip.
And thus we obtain 6.6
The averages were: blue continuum 8.99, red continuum 16.1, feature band 8.87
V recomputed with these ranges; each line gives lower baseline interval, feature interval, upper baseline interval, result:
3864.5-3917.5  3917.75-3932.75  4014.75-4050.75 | 6.2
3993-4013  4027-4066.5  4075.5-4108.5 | 2.1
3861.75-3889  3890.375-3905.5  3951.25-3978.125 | -2.6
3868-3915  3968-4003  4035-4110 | 2.7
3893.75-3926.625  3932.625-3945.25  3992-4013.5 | 6.5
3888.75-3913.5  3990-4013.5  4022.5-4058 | -1.7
